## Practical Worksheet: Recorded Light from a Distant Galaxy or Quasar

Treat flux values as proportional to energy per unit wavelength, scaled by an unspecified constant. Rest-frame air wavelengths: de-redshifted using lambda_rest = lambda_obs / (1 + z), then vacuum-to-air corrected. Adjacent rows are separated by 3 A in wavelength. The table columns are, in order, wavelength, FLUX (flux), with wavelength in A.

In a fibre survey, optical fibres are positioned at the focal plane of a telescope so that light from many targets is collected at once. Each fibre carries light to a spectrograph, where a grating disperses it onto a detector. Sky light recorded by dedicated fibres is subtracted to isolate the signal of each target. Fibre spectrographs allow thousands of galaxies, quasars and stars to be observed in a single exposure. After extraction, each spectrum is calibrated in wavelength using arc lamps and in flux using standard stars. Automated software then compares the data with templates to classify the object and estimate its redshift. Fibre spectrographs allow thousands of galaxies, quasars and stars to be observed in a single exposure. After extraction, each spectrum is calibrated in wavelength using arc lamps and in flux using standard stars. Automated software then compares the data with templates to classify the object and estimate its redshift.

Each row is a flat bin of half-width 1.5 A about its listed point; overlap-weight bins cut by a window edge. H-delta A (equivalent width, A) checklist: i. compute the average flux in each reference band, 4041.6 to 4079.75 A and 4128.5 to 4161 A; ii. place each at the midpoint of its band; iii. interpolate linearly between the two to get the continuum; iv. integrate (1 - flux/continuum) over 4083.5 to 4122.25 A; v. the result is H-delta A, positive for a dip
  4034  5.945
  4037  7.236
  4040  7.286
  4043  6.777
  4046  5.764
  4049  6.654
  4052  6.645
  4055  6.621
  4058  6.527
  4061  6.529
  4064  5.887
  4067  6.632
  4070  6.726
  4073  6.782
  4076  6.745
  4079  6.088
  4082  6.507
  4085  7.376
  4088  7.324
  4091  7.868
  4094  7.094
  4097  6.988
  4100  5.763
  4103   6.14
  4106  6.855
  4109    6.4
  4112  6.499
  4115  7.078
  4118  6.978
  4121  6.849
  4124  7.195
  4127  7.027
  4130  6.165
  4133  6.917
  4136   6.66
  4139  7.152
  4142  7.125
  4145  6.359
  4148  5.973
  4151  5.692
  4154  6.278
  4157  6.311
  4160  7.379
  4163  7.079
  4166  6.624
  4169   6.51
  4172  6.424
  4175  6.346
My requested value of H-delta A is -2.1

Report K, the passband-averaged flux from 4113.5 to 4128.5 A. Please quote 7.03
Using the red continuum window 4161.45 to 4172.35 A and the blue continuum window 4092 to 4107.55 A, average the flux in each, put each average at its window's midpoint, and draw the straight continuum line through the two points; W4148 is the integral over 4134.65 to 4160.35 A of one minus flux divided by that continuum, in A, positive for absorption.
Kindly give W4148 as 0.60 A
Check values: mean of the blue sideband 6.61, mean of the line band 6.51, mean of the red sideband 6.69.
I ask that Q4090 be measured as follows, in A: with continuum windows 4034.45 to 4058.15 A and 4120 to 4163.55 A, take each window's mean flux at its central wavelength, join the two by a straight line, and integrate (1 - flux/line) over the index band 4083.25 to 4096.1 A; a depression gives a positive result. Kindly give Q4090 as -1.4 A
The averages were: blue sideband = 6.67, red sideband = 6.67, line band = 7.38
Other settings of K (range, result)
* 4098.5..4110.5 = 6.29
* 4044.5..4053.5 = 6.35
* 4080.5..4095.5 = 7.23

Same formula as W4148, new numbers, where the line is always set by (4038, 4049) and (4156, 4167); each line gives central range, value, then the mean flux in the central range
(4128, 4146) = 0.2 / 6.75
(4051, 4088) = 0.4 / 6.62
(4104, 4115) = 0.2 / 6.63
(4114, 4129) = -0.4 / 6.99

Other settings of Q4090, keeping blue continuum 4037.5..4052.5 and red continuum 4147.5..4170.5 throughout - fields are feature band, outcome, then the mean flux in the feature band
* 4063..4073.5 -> 0.2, 6.51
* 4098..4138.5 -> -0.7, 6.67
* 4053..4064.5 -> 0.3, 6.45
